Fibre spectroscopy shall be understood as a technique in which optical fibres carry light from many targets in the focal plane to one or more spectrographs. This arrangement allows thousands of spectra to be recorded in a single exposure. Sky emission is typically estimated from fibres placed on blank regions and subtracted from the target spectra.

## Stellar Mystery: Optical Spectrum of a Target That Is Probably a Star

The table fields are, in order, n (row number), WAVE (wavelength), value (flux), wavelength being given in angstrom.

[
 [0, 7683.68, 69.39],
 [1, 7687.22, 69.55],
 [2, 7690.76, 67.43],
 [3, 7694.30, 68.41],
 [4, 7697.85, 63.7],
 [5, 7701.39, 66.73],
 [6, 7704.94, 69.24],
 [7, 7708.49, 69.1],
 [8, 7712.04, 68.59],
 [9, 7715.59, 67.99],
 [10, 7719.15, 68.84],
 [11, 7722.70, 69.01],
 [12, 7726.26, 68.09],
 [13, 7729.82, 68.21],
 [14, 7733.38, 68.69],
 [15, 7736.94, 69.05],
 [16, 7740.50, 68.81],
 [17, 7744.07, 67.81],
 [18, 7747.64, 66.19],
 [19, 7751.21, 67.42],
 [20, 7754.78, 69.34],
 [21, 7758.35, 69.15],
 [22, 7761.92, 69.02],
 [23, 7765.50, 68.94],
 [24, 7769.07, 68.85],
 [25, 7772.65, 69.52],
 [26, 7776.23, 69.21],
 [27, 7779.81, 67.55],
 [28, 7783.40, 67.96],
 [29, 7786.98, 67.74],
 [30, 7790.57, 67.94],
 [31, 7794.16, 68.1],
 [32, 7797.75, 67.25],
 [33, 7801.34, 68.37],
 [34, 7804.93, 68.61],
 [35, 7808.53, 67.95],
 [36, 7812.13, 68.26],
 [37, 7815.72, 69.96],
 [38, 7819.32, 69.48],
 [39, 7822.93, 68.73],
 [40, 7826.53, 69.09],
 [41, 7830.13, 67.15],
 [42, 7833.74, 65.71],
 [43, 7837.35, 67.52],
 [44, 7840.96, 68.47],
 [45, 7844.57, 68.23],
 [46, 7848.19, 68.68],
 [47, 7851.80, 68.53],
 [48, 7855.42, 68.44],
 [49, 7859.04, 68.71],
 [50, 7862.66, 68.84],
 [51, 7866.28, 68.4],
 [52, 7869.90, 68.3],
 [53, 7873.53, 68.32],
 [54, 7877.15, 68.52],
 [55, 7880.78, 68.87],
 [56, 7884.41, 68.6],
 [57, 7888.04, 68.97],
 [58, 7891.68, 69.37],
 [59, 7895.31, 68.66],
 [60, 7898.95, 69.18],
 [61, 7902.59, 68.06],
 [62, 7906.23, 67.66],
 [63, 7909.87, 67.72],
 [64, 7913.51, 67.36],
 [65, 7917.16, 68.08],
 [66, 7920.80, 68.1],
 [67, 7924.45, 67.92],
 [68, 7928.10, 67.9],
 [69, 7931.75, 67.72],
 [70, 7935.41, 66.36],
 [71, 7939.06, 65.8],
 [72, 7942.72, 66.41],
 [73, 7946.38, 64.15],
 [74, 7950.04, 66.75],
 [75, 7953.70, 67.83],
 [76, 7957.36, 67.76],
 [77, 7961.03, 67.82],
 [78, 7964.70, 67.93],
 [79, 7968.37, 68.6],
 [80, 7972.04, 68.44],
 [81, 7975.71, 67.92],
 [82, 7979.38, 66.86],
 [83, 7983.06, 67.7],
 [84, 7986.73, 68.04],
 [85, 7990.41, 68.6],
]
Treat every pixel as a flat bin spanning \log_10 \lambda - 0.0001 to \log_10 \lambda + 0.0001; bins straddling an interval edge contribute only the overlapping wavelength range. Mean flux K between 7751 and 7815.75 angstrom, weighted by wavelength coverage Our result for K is 68.5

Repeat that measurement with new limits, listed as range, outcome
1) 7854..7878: 68.5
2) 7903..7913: 67.7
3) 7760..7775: 69.1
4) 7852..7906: 68.6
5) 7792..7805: 68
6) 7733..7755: 68.1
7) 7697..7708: 67.1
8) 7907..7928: 67.9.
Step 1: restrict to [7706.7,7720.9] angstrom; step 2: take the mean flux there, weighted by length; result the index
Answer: 68.6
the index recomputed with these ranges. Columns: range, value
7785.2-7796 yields 67.9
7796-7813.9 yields 68.1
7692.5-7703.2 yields 66.3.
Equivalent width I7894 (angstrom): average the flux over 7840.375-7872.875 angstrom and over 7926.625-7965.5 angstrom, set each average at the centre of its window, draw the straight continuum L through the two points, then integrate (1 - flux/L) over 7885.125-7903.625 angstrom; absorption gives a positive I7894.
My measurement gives -0.3 angstrom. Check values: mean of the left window 68.5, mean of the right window 66.9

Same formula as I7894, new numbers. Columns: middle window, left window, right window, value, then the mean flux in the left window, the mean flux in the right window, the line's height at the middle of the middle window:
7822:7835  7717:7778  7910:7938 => 0.1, 68.6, 67.6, 68.1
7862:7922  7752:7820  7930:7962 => -1.0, 68.6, 66.7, 67.3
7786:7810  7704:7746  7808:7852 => 0.1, 68.6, 68.3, 68.4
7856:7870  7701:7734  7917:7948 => -0.2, 68.5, 66.9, 67.4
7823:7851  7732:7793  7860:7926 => 0.2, 68.4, 68.4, 68.4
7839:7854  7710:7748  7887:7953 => -0.1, 68.4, 67.5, 67.9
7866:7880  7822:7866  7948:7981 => -0.1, 68.2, 67.8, 68.1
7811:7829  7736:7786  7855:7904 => -0.1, 68.5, 68.7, 68.6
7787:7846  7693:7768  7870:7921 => 0.1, 68.2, 68.4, 68.3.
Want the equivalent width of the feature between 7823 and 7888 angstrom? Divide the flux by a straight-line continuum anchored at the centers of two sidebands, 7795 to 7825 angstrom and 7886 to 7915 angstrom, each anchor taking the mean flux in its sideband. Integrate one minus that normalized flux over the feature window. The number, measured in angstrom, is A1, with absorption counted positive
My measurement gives 0.2 angstrom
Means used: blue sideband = 68.6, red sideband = 68.4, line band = 68.3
